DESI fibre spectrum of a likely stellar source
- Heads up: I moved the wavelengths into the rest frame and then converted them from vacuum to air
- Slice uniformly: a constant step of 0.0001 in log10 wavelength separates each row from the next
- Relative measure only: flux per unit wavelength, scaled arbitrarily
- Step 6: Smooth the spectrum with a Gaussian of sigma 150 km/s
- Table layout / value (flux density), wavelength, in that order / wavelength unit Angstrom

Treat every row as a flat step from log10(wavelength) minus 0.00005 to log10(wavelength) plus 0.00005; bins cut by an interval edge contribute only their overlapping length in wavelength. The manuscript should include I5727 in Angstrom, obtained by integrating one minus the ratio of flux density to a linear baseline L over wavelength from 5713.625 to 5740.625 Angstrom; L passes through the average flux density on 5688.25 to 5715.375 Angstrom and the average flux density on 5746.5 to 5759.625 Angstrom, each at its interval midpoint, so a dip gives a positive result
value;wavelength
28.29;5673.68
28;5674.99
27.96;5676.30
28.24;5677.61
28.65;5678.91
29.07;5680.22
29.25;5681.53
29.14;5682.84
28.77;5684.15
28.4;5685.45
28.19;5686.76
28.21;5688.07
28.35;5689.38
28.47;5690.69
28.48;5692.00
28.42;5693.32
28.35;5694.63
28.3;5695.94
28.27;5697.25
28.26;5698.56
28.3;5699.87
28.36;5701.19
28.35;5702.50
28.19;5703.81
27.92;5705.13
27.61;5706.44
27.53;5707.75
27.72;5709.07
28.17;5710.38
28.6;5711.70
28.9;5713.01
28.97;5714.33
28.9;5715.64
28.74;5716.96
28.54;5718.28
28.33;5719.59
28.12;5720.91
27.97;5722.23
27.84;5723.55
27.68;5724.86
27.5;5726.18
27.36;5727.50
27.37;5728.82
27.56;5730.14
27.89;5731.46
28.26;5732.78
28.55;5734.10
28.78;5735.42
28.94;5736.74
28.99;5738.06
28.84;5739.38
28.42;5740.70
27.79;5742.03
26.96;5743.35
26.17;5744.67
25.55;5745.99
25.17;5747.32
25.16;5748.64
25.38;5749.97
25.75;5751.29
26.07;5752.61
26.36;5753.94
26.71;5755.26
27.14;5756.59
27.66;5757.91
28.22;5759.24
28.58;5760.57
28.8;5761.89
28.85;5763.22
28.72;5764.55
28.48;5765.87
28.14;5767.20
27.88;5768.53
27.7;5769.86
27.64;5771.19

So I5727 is -0.9 Angstrom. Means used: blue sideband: 28.3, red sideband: 26.3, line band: 28.3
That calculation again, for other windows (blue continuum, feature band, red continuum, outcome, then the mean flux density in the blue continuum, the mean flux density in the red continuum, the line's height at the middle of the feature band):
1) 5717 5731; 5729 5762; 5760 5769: 1.04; 27.9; 28.5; 28.2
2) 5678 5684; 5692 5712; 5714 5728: 0.28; 29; 28.2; 28.6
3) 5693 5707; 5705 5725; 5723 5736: -0.14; 28.2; 27.9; 28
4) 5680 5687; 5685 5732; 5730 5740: 0.85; 28.8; 28.5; 28.7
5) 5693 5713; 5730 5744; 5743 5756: -0.94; 28.2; 25.9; 26.5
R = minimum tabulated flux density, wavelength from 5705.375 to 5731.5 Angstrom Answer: 27.36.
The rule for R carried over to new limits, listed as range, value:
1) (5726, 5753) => 25.16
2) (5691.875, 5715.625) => 27.53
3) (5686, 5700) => 28.19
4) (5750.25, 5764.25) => 25.75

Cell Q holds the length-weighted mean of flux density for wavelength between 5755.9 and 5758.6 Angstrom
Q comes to 27.4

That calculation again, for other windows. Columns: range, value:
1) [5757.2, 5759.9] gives 27.9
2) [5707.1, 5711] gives 27.8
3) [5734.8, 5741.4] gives 28.8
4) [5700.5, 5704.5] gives 28.2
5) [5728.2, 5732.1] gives 27.6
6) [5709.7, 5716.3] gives 28.7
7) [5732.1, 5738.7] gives 28.7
